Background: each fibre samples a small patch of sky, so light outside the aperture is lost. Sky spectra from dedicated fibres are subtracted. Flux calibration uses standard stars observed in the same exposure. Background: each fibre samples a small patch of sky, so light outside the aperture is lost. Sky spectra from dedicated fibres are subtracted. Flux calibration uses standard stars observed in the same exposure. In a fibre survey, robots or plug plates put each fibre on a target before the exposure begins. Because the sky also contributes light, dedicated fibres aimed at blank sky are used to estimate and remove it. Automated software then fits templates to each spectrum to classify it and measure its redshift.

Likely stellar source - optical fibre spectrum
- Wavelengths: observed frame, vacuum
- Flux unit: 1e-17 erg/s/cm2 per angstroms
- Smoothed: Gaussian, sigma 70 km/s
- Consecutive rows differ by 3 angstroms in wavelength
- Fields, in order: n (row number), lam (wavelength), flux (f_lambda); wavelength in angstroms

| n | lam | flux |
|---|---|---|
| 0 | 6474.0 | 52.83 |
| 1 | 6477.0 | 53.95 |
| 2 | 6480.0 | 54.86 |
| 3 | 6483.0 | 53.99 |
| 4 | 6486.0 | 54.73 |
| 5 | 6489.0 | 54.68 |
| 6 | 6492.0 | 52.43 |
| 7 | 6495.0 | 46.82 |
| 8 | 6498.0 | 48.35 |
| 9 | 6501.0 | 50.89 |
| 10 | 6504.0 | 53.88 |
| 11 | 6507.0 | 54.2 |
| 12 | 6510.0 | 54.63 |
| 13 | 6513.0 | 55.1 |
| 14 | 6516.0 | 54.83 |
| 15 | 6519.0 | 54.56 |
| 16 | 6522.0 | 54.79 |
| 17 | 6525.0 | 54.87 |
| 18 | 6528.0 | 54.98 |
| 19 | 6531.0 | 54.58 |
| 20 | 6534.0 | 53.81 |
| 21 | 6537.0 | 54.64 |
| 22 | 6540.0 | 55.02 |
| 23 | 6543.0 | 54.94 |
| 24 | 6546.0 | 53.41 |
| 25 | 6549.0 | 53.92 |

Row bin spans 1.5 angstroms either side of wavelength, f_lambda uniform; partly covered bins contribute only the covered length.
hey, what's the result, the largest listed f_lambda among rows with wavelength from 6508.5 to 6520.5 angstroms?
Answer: 55.1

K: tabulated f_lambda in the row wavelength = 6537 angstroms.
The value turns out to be 54.64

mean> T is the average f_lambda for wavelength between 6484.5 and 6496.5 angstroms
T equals 52.2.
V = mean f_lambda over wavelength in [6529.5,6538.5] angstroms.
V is 54.3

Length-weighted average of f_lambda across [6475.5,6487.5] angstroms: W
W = 54.4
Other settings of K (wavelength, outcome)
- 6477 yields 53.95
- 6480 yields 54.86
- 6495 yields 46.82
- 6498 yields 48.35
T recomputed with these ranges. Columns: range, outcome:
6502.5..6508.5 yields 54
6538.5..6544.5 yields 55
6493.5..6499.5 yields 47.6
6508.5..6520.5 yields 54.8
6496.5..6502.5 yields 49.6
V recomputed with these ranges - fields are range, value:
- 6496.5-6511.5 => 52.4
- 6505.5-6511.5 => 54.4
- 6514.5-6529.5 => 54.8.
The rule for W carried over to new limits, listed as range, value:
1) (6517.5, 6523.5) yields 54.7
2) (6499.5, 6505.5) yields 52.4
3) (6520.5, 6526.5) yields 54.8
